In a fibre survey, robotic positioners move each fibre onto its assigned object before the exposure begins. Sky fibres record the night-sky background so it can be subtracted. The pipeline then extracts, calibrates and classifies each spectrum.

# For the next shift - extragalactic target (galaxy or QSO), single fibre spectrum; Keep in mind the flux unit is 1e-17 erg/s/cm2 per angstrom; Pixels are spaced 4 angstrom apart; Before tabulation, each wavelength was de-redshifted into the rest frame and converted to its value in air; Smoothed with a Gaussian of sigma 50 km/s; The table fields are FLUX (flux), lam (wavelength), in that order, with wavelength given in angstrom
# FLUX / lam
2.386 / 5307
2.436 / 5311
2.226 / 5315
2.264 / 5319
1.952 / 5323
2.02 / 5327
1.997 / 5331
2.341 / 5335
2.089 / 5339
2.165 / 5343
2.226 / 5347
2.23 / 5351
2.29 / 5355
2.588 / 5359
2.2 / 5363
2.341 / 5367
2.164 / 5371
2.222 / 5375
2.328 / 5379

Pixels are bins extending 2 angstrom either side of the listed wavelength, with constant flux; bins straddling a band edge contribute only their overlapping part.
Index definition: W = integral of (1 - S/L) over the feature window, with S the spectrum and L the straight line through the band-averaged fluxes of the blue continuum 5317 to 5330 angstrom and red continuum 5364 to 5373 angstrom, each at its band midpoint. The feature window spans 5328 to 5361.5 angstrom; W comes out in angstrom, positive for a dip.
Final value -1.2 angstrom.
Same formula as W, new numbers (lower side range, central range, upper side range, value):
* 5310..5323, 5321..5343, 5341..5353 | 1.4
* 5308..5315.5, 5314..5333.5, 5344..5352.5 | 1.9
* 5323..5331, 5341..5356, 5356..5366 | 0.1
